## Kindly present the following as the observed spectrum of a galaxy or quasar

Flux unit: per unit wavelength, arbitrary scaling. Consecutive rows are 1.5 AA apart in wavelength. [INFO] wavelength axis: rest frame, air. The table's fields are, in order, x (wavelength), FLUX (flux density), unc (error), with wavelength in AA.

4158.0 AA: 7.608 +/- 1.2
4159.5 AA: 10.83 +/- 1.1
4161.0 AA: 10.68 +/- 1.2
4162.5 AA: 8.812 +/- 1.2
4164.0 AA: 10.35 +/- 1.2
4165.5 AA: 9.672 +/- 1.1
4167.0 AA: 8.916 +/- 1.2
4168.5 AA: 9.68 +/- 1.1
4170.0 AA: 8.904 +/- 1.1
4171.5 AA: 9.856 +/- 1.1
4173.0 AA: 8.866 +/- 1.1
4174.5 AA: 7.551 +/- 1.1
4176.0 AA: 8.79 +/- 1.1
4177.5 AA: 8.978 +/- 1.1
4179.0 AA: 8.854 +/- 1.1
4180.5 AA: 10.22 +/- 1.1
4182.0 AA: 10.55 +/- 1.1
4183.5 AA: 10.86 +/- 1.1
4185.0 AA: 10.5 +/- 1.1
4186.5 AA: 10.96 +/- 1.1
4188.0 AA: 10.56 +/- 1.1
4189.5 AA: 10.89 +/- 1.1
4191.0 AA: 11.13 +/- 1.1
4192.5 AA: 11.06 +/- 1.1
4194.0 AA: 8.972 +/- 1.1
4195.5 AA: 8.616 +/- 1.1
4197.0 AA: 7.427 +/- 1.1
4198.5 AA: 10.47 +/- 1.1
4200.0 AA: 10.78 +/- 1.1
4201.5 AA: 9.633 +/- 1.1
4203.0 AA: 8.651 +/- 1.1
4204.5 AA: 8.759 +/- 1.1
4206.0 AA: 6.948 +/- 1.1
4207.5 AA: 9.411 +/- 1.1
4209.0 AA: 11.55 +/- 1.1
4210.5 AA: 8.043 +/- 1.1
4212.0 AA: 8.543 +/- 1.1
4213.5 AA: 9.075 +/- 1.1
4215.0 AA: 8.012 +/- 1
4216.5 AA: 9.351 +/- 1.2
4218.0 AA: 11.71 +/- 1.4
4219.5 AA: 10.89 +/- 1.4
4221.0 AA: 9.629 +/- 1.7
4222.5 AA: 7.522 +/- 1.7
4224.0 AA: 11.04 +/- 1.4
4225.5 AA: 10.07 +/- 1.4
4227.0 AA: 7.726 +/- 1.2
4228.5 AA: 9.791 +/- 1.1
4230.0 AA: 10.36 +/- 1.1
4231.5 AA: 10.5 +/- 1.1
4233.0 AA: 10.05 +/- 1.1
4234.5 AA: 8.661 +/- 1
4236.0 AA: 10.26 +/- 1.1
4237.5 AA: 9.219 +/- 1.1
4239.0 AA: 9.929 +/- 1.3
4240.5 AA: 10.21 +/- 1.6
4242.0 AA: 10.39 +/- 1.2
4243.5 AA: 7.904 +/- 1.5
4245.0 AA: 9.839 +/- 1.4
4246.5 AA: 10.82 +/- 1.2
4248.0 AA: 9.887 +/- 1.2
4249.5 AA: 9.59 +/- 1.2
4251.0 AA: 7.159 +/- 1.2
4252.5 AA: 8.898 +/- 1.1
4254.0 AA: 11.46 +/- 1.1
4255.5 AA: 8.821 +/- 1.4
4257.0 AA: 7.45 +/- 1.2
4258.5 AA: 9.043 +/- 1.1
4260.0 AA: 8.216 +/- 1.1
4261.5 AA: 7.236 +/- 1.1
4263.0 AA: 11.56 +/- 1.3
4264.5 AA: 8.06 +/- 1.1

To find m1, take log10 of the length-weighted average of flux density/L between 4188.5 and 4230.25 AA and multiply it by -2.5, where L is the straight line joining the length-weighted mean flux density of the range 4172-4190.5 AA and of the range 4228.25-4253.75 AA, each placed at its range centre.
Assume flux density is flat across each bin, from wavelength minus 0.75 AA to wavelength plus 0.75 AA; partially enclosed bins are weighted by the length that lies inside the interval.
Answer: 0.03 mag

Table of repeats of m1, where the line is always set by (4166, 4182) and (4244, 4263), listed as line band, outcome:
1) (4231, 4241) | -0.078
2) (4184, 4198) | -0.102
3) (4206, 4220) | -0.038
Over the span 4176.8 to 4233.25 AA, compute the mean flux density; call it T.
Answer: 9.68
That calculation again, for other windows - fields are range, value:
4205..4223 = 9.24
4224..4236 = 9.73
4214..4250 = 9.72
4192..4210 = 9.31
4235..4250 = 9.79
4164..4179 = 9.08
